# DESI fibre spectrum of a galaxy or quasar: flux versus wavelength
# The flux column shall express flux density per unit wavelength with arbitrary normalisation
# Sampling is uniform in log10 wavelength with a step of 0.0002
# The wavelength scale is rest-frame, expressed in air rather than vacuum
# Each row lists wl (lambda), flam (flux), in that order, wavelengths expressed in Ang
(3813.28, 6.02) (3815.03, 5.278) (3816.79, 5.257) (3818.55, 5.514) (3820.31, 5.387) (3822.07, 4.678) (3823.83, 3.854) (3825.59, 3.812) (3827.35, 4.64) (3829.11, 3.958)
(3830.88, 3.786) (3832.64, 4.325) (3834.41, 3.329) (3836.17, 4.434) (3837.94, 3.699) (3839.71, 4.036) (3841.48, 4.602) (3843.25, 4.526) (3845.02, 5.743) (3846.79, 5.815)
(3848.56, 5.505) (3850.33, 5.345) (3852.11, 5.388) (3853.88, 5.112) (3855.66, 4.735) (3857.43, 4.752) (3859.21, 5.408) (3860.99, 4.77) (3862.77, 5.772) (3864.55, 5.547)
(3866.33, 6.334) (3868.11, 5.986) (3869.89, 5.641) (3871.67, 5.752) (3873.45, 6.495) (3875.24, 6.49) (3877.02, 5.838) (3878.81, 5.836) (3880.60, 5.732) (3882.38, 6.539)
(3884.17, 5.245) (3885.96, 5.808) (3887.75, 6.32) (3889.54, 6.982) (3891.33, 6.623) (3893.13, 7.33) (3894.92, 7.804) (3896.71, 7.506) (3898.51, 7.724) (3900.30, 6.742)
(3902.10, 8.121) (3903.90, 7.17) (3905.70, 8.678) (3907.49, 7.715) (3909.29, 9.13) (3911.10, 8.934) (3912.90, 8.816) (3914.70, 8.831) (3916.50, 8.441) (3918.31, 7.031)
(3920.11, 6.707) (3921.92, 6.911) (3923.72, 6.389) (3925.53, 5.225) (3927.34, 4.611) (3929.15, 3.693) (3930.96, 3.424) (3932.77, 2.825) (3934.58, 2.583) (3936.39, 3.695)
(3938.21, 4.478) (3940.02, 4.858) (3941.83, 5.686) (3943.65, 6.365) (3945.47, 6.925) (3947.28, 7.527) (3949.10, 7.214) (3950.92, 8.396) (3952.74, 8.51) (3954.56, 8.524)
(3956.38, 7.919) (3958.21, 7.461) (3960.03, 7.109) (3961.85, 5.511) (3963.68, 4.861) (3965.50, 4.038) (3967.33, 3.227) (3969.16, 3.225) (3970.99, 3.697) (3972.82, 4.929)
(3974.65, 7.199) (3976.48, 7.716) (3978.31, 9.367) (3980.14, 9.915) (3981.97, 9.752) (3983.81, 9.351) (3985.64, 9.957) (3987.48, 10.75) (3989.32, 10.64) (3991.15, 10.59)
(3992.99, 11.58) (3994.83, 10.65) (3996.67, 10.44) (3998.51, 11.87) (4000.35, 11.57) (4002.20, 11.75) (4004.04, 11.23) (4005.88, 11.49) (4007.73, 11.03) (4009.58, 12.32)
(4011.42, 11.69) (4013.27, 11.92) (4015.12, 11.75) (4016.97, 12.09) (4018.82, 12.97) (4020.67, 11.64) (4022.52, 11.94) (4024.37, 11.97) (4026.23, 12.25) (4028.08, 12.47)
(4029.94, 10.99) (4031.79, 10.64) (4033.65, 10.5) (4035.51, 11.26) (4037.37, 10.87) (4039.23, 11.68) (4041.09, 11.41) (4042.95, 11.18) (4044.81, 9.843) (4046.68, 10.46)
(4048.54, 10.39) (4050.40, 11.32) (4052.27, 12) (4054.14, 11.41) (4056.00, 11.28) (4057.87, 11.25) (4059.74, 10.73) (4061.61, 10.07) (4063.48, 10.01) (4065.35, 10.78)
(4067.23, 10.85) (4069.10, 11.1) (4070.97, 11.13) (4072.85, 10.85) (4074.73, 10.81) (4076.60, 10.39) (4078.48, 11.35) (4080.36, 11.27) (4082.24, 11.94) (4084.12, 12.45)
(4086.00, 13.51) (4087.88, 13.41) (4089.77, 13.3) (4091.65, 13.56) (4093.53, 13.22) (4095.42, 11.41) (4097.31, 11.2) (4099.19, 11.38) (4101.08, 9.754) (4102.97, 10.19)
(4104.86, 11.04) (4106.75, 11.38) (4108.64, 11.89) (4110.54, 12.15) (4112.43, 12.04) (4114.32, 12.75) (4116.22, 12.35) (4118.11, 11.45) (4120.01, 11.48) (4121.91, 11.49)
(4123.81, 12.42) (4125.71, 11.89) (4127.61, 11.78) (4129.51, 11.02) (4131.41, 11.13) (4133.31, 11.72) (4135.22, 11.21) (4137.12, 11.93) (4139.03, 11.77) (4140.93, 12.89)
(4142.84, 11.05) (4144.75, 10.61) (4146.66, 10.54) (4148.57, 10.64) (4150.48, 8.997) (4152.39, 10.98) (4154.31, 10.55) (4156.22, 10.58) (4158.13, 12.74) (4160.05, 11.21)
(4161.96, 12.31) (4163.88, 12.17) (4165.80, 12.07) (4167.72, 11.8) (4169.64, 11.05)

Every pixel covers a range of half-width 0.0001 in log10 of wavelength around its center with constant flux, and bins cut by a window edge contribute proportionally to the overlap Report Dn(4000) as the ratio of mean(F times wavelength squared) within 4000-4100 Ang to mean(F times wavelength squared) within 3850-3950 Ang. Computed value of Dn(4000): 2.00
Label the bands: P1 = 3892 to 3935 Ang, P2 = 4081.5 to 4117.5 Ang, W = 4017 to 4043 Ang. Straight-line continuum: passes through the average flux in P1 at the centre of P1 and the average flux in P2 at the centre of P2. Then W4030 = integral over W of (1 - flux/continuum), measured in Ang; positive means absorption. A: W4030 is -3.9 Ang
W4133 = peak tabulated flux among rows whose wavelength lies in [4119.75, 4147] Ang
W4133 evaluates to 12.89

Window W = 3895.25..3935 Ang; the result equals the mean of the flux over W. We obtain 6.75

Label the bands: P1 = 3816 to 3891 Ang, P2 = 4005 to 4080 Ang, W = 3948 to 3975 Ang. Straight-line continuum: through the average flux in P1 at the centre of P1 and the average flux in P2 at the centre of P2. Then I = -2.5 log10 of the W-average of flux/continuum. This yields 0.372 mag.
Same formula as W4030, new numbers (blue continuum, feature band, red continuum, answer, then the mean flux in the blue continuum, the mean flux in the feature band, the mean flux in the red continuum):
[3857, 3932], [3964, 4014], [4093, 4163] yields -3.95 Ang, 6.55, 9.28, 11.4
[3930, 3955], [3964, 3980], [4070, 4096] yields 3.38 Ang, 5.74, 5.62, 12.1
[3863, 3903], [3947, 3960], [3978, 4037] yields 1.78 Ang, 6.46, 7.9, 11.2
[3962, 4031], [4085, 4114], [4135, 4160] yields -3.46 Ang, 9.83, 12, 11.1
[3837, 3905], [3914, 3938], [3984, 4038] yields 7.87 Ang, 5.93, 5.35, 11.4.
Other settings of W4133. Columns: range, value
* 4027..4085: 12.47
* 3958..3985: 9.915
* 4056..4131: 13.56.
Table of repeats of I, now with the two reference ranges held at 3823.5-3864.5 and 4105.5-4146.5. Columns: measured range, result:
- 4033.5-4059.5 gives -0.14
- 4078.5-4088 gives -0.16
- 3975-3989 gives -0.17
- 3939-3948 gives 0.15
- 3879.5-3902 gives -0.15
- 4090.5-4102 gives -0.08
